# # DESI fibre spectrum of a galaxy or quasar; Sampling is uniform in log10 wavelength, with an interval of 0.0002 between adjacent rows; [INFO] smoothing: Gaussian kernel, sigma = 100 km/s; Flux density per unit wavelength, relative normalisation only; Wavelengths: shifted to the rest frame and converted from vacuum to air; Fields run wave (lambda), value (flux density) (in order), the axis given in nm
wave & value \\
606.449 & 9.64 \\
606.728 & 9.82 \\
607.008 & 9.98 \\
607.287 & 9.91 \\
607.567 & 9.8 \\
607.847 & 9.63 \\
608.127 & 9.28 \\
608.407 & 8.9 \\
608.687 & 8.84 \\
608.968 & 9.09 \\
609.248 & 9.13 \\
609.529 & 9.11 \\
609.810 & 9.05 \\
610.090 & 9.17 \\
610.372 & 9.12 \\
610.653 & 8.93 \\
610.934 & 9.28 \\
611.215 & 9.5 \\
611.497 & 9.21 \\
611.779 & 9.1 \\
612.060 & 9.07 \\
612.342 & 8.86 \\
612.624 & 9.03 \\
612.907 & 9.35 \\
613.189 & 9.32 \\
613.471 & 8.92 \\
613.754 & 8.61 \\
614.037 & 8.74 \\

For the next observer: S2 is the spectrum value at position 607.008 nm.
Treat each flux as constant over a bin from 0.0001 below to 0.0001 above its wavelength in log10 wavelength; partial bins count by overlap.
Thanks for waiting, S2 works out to 9.98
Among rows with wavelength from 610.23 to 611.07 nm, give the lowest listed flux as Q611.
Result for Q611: 8.93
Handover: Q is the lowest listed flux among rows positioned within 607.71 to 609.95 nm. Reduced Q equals 8.84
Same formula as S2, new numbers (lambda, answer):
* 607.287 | 9.91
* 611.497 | 9.21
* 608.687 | 8.84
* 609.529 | 9.11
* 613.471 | 8.92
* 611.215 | 9.5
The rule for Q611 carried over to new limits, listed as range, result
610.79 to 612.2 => 9.07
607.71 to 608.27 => 9.28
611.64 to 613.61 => 8.86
